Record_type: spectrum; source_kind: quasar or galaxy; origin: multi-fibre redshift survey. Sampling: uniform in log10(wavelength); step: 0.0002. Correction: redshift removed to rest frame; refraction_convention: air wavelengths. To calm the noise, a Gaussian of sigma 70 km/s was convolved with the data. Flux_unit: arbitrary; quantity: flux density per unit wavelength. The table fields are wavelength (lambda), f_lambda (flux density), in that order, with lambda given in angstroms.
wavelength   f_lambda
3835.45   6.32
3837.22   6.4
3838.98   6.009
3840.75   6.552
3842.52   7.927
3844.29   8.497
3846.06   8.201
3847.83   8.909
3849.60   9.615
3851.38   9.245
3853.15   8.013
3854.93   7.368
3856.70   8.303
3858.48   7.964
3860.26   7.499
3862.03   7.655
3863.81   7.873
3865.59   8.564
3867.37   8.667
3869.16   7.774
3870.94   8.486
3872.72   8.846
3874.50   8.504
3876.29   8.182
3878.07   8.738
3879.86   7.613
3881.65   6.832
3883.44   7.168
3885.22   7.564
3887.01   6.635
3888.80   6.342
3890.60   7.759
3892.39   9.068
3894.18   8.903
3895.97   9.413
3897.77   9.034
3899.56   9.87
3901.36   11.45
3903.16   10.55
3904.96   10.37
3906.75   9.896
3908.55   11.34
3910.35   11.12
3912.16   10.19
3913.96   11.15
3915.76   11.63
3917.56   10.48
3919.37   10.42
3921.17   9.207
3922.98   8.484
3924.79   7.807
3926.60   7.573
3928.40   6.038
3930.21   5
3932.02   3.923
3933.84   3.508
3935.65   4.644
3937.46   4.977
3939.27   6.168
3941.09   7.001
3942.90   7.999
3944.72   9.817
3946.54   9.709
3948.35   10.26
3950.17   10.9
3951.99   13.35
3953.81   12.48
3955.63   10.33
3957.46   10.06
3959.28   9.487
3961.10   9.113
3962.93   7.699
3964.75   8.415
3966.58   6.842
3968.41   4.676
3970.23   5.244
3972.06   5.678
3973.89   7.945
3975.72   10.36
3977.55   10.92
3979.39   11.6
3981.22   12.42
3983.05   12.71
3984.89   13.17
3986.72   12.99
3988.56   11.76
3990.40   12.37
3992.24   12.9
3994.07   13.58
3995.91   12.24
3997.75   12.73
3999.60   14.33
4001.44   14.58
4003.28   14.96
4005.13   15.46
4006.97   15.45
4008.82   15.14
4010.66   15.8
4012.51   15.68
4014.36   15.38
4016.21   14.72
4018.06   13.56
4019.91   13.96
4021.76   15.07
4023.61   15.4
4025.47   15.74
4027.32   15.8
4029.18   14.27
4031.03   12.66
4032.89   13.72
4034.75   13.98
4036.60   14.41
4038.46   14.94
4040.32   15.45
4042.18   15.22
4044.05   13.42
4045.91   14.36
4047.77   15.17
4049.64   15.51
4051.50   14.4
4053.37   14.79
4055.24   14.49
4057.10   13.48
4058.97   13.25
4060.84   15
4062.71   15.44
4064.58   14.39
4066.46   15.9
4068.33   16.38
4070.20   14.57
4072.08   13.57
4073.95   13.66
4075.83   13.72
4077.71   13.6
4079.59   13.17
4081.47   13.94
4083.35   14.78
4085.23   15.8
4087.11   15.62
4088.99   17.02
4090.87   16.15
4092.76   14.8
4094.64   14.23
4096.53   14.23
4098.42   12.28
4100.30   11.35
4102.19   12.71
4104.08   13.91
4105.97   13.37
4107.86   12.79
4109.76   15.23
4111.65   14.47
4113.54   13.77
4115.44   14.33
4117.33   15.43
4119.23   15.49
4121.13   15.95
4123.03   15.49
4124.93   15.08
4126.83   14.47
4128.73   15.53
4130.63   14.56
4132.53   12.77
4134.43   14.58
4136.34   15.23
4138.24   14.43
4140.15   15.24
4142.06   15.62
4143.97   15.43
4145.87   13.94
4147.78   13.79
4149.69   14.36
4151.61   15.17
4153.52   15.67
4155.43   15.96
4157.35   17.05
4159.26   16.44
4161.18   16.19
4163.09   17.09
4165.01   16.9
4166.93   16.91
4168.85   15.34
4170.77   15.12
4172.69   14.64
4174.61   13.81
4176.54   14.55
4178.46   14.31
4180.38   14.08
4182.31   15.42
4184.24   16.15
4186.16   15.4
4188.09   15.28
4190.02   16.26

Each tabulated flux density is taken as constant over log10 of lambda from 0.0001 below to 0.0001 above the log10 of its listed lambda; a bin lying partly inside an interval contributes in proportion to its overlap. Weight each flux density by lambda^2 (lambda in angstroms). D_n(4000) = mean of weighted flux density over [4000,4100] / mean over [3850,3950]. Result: 1.89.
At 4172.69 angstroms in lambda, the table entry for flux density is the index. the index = 14.64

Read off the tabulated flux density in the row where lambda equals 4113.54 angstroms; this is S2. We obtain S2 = 13.77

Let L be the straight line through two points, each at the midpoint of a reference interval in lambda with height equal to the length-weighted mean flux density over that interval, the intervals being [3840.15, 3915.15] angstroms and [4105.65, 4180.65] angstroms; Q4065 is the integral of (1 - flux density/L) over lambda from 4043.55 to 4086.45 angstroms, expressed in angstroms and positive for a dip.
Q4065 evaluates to -4.3 angstroms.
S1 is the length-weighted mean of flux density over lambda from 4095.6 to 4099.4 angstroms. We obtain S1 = 13.2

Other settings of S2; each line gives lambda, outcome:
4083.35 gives 14.78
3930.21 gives 5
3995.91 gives 12.24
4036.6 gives 14.41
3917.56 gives 10.48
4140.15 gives 15.24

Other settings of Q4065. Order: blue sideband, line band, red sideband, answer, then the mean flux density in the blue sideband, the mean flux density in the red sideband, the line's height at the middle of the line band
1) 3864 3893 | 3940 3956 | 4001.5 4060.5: 1.3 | 7.91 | 14.7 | 11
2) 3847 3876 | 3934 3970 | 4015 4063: 9.5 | 8.32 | 14.5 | 11.5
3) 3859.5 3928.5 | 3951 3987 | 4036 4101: 5.1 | 8.88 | 14.5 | 11.3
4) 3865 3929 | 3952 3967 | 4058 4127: 1.5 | 8.95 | 14.5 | 10.7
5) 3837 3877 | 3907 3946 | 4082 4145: 6.8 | 8.07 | 14.6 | 9.84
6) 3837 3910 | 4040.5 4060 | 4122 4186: -2.7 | 8.42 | 15.2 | 12.7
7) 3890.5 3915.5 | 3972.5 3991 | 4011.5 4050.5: 2.1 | 10.1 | 14.7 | 12.9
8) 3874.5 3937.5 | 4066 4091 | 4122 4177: -2.9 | 8.41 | 15.2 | 13.2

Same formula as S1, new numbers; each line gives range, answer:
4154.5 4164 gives 16.5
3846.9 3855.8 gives 8.63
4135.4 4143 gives 15.1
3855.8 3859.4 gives 8.12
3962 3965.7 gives 8.04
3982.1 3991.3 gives 12.6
